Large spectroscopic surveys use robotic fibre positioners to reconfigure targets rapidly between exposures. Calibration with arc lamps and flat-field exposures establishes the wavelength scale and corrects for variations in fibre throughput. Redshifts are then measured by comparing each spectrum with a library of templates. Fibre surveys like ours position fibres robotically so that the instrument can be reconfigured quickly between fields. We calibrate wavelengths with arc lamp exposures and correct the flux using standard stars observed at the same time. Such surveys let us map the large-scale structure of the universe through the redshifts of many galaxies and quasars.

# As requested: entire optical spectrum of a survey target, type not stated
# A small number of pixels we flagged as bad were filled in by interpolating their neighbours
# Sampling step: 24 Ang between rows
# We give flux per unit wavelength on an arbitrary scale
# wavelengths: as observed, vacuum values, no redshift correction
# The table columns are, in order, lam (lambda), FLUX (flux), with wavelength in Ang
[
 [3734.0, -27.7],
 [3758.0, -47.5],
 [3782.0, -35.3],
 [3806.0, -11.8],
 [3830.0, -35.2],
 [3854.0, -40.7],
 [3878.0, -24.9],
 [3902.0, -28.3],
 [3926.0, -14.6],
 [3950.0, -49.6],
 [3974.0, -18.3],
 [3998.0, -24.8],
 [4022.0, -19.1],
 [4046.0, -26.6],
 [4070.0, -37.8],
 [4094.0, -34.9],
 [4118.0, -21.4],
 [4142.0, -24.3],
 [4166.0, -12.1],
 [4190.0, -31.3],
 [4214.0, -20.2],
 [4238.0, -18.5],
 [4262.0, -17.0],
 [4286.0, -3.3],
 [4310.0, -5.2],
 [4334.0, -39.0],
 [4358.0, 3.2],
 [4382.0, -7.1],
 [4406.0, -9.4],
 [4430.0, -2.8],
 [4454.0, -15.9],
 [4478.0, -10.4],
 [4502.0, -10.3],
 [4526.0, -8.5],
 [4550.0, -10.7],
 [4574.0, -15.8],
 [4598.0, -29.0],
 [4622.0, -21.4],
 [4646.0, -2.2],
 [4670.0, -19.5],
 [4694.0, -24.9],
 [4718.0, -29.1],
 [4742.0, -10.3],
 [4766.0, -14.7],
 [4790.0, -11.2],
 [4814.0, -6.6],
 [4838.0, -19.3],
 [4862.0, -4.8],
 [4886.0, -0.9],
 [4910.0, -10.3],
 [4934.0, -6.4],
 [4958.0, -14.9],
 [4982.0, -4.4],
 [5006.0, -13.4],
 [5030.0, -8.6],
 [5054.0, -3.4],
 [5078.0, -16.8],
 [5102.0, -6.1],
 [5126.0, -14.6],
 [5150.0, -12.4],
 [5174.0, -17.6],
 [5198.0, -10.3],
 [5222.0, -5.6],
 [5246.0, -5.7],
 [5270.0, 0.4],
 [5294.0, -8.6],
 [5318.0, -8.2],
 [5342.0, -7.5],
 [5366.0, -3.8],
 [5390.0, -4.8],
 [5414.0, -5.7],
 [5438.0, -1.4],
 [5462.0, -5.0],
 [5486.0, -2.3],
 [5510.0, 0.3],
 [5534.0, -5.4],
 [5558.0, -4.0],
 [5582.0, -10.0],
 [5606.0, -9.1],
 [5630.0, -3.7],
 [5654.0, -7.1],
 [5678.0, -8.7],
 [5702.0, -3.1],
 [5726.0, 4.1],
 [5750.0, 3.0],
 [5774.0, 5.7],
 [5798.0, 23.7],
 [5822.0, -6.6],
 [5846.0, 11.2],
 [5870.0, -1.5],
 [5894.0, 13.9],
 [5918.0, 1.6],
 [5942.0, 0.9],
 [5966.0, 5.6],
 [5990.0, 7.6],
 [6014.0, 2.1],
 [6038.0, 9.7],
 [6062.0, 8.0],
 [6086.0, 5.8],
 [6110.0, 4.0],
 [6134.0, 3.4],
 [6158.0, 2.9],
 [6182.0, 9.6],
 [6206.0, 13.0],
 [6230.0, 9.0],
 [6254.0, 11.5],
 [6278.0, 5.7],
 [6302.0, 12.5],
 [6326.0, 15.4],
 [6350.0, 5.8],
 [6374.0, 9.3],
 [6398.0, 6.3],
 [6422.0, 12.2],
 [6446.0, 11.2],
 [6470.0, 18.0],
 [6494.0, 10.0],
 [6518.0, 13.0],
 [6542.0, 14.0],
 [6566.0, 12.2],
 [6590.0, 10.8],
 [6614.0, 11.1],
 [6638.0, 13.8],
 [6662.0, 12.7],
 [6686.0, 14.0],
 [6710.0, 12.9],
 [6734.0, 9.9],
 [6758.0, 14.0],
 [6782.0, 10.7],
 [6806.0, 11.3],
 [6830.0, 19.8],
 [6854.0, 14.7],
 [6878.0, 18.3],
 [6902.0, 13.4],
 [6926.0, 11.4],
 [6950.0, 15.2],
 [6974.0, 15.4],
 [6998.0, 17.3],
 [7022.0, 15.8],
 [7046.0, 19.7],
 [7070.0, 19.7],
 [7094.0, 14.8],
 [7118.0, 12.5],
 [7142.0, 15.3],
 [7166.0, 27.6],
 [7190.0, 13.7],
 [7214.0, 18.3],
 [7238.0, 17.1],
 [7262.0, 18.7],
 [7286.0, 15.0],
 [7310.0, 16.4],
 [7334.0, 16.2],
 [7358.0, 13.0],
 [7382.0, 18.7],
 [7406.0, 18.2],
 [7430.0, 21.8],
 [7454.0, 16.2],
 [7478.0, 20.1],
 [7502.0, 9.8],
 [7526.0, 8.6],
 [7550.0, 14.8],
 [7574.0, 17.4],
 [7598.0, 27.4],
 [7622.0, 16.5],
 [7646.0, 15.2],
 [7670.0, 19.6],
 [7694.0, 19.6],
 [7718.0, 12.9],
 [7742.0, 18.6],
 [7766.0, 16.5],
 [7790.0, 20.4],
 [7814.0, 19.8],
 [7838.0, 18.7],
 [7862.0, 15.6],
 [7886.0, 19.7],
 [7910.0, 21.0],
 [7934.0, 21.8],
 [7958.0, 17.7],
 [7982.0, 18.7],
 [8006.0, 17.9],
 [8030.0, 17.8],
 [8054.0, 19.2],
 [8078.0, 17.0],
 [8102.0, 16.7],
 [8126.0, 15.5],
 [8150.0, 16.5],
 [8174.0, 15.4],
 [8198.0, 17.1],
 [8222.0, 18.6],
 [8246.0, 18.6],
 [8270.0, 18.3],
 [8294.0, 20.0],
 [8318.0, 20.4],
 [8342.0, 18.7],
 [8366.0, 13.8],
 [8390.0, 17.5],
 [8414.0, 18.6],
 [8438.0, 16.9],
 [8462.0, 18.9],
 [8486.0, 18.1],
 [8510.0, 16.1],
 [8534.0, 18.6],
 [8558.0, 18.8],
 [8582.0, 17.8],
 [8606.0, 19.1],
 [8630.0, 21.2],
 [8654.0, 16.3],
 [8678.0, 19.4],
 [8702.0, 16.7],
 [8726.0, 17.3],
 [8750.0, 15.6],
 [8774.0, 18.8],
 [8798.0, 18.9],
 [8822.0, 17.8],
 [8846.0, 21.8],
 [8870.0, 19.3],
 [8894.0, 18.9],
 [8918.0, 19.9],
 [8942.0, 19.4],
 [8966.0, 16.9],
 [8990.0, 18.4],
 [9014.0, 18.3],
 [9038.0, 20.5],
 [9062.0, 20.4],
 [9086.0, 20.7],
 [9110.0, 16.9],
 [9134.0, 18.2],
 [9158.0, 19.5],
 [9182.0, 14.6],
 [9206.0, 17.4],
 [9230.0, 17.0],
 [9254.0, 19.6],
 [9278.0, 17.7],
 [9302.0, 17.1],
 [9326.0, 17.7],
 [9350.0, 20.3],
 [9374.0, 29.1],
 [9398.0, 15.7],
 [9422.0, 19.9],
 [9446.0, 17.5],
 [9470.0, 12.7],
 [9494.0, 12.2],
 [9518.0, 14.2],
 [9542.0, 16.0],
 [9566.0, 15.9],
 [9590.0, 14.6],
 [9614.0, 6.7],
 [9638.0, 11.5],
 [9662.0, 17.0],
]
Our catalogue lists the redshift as 0.55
